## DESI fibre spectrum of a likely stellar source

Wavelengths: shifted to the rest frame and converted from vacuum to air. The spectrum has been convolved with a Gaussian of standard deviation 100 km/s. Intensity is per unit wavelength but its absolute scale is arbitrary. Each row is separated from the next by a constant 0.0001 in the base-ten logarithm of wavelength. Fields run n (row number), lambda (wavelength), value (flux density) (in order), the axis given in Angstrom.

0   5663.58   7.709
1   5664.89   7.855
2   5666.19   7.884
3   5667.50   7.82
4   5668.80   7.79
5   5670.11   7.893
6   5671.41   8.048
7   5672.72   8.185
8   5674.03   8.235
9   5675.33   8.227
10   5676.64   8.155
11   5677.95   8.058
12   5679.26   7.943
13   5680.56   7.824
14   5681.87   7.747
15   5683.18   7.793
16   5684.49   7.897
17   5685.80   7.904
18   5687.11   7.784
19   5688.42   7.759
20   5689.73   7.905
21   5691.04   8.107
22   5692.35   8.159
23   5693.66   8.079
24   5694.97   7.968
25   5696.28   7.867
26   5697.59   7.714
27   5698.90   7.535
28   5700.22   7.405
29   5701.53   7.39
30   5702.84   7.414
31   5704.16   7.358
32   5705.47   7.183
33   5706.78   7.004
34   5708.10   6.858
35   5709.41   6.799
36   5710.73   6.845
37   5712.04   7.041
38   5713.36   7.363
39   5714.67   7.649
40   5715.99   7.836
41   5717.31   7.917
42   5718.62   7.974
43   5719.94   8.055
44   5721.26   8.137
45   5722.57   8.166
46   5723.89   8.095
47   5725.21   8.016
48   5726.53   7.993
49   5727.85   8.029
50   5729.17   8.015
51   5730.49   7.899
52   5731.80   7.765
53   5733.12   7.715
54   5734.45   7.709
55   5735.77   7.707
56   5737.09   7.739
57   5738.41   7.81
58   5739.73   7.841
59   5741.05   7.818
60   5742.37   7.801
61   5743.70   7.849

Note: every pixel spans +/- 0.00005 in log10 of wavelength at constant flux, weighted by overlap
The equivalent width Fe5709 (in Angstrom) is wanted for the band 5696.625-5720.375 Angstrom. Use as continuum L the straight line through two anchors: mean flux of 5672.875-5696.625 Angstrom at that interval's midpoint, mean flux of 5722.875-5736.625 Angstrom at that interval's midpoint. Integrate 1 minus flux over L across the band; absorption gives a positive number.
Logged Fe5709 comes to 1.6 Angstrom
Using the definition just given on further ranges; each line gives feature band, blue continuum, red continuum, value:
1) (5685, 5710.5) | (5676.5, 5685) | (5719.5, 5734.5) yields 1.12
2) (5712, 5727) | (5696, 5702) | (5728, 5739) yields -0.34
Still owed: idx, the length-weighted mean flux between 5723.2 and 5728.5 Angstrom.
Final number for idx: 8.02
